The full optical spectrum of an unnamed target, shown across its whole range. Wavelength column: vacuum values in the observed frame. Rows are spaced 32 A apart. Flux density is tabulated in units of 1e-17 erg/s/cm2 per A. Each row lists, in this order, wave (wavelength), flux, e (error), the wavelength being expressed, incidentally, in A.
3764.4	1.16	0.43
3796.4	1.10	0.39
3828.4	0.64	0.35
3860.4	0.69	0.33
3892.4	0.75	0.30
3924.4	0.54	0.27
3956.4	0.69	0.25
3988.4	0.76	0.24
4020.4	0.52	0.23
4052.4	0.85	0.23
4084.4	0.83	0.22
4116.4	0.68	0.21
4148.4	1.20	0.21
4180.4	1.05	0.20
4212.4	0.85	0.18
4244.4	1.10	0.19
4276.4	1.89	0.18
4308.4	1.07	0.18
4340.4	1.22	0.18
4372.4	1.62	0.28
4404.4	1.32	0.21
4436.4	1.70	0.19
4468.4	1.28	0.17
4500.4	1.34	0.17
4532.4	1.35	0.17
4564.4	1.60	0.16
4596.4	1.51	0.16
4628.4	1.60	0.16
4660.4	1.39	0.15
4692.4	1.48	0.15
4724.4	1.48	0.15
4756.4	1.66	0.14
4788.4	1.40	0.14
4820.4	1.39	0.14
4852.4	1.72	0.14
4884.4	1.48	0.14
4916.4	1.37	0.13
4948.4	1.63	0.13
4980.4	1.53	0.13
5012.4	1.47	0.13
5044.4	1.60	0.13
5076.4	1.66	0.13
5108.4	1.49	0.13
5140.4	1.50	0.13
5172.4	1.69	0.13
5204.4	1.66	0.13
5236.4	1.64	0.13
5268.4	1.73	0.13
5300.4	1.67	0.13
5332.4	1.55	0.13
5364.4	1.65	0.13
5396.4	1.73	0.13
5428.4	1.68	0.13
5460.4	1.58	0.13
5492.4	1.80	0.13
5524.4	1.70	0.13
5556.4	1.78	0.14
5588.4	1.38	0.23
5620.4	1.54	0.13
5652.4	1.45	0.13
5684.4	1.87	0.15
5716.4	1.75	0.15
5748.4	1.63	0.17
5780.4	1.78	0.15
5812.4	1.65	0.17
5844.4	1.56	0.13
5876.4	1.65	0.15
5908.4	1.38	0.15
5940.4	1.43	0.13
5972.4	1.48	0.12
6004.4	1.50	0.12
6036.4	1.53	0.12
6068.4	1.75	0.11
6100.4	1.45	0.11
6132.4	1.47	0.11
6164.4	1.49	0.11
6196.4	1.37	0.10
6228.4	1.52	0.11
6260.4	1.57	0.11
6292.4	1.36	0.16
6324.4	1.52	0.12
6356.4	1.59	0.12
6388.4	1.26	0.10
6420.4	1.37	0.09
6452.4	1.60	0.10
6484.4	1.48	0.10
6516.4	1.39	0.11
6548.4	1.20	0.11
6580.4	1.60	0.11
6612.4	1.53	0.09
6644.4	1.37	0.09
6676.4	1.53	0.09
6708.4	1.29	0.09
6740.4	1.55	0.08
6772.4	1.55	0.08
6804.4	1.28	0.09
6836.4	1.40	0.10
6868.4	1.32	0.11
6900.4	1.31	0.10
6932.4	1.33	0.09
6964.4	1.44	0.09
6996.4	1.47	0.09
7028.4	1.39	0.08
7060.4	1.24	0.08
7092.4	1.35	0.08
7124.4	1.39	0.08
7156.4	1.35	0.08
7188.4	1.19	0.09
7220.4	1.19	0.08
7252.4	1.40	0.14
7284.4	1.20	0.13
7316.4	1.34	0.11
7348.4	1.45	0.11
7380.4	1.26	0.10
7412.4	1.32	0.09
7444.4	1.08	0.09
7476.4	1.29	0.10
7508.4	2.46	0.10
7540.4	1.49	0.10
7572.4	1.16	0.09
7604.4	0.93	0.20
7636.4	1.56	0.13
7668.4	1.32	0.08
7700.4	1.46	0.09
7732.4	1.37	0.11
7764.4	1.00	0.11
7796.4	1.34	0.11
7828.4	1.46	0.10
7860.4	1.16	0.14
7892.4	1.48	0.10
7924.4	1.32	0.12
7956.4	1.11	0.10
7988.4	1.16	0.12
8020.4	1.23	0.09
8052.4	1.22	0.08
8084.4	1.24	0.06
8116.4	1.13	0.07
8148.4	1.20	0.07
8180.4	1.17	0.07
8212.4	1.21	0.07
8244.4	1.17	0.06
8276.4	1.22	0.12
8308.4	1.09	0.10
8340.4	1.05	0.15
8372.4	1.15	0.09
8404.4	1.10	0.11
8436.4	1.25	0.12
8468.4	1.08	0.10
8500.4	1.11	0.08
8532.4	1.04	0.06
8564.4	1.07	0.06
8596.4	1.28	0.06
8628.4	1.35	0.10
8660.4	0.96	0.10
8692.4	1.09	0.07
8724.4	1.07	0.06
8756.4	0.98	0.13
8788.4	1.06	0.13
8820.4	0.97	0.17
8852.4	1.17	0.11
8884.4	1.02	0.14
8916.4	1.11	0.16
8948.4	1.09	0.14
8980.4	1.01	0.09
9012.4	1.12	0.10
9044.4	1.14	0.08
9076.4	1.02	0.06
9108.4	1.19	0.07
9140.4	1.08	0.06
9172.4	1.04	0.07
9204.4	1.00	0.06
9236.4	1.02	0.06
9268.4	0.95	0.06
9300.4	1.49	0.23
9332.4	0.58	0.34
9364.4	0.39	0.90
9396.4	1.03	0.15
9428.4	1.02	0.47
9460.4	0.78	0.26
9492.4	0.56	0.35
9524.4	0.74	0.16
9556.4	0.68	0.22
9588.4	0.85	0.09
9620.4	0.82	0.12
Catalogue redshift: 0.145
